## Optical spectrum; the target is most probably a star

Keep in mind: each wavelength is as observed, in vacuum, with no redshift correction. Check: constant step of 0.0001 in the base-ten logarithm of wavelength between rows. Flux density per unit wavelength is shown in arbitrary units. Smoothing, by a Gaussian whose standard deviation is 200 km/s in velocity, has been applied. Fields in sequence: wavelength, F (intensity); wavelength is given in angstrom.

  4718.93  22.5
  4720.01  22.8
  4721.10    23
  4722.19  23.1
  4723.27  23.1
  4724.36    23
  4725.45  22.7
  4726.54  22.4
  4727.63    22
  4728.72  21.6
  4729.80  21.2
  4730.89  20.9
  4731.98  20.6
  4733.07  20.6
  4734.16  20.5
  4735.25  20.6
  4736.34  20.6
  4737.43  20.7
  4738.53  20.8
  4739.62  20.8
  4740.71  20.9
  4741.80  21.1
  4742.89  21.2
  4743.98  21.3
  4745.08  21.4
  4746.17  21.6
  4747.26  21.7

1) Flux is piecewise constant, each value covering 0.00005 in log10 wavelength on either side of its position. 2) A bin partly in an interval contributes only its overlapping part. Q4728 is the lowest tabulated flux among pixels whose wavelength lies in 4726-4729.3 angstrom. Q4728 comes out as 21.6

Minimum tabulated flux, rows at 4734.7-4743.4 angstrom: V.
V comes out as 20.6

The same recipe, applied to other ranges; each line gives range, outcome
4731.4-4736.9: 20.5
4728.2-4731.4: 20.9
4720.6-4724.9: 23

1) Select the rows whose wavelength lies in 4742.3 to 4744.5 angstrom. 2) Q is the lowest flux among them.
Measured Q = 21.2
